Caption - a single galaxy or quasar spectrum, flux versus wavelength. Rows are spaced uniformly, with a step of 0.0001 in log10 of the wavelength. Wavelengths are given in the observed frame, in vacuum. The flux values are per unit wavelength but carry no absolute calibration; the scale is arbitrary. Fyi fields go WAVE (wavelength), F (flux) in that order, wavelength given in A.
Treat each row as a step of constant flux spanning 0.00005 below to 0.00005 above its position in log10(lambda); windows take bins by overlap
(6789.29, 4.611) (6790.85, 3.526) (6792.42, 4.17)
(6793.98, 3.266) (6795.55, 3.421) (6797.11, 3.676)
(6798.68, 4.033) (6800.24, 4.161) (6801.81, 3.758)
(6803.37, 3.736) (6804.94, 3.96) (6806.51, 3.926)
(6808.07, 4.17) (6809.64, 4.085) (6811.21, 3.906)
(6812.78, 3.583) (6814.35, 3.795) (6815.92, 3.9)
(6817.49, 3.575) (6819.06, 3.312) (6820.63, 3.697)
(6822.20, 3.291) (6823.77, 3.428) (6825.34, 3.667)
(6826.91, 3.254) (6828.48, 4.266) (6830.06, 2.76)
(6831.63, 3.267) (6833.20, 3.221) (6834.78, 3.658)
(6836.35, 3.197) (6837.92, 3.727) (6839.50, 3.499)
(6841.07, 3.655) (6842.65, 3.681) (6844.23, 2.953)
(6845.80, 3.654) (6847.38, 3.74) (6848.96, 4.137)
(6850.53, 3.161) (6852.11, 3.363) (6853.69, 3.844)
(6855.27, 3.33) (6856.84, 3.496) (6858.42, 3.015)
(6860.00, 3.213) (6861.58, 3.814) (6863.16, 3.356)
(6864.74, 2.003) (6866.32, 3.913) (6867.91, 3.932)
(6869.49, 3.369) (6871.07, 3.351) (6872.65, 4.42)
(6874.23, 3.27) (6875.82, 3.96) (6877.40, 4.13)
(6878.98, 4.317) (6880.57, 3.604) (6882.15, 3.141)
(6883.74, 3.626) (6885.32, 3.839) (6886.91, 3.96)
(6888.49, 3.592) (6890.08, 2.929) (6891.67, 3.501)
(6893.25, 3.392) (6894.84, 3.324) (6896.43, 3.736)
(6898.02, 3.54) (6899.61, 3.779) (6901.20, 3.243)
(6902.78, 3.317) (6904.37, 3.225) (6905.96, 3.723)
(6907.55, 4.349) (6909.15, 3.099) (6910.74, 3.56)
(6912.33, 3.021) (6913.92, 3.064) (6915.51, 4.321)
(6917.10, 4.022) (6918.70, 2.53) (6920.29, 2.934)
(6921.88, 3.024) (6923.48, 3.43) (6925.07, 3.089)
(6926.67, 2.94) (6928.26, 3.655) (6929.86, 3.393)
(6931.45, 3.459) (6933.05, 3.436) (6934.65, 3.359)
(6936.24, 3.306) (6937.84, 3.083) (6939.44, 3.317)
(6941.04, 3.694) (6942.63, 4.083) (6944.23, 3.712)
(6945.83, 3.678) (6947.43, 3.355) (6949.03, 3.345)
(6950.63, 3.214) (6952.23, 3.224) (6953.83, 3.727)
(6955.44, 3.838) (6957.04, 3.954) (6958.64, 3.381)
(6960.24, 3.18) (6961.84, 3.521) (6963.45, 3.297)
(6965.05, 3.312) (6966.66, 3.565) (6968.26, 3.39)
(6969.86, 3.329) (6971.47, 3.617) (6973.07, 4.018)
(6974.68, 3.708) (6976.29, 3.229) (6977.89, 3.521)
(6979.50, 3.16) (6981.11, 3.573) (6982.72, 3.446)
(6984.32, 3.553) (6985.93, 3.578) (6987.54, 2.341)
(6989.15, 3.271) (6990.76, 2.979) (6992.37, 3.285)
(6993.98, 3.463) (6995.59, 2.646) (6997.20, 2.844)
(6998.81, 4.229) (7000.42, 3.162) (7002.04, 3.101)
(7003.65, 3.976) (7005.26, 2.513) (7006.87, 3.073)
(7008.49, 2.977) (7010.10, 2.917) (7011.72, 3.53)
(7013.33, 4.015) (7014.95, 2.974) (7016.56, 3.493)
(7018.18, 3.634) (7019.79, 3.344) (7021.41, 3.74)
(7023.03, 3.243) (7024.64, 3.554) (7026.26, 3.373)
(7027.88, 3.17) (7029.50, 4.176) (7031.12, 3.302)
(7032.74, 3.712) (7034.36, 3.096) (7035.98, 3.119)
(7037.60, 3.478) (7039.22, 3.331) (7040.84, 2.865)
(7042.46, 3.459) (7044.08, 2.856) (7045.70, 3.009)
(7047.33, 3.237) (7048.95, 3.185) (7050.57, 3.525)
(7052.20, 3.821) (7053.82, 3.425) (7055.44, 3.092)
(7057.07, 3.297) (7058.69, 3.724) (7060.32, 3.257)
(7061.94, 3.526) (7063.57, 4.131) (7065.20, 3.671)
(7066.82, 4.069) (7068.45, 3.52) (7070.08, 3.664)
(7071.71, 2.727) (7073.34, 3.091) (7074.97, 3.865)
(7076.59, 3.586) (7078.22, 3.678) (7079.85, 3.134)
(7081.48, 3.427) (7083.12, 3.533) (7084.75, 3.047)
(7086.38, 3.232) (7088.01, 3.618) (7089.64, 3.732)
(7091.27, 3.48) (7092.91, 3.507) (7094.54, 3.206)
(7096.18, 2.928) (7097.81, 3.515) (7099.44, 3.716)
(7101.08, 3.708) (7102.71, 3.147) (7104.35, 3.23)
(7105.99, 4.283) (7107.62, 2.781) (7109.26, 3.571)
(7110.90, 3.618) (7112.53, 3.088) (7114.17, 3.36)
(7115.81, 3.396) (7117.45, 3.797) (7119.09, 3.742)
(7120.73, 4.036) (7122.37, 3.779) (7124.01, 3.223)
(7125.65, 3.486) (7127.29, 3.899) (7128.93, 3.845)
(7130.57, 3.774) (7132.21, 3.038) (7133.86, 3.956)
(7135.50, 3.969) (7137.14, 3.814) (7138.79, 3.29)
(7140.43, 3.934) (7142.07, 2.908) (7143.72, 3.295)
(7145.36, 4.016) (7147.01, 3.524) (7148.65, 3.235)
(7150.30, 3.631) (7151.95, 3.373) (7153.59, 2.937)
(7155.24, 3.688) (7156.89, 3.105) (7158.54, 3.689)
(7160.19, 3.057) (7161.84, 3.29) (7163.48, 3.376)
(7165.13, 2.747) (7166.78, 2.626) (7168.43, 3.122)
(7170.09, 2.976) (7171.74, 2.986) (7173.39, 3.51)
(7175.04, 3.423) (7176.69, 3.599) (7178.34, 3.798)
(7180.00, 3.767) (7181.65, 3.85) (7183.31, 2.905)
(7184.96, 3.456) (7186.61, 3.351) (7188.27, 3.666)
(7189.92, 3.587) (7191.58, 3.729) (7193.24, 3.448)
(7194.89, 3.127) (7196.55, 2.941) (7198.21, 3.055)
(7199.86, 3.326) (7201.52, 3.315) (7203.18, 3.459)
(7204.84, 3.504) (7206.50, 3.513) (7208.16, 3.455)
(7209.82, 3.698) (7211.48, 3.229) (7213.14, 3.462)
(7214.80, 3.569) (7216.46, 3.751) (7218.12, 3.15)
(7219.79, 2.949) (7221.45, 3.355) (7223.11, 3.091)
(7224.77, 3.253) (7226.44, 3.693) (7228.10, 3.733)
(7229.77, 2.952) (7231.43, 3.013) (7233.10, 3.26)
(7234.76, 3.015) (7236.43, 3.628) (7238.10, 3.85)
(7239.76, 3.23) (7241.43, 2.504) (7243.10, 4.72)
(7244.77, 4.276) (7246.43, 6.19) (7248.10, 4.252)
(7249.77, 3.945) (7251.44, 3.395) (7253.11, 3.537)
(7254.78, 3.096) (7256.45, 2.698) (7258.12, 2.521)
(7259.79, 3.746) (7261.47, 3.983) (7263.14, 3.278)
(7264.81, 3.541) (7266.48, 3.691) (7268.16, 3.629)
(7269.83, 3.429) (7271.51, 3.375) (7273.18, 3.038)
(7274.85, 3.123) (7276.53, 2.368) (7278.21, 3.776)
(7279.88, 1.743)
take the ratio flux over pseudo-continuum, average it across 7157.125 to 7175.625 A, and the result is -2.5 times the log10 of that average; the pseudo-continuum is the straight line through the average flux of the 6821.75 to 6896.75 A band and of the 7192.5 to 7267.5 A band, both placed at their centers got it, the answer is 0.11 mag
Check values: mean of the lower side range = 3.52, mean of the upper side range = 3.48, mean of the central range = 3.16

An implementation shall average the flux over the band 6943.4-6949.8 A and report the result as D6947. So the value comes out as 3.52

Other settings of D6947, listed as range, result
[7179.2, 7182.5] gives 3.8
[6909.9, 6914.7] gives 3.22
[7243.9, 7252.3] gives 4.41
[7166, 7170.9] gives 2.91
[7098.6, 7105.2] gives 3.45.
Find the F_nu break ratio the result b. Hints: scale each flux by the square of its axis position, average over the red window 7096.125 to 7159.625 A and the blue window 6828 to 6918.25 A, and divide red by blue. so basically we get 1.1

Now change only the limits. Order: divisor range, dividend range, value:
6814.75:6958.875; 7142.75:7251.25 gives 1.08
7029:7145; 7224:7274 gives 1.07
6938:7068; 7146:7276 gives 1.06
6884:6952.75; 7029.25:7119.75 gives 1.04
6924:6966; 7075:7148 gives 1.07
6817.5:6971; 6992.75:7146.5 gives 1.04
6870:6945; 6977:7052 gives 0.97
